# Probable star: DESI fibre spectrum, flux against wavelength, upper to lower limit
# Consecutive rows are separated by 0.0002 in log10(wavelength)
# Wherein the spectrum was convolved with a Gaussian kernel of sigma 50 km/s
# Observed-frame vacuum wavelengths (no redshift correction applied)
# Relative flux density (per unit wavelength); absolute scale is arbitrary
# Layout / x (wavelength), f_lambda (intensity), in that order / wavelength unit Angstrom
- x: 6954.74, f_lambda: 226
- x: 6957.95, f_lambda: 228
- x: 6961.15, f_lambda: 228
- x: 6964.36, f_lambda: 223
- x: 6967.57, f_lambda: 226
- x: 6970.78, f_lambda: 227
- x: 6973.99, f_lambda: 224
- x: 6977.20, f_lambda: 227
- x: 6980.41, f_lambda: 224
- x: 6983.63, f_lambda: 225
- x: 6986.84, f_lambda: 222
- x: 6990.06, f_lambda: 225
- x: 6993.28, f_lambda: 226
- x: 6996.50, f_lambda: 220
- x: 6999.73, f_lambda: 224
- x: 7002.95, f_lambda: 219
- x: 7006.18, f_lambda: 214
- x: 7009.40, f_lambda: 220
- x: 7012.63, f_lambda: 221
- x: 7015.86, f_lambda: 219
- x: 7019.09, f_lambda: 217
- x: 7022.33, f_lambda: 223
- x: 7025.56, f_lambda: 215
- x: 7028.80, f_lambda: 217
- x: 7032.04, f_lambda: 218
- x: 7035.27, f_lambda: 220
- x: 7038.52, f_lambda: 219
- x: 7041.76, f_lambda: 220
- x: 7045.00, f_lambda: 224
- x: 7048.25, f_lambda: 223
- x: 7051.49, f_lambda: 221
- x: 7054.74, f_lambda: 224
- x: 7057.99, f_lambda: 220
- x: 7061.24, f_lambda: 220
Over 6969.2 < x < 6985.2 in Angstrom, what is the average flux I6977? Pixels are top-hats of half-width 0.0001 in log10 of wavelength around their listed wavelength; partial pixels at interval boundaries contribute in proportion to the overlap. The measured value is 225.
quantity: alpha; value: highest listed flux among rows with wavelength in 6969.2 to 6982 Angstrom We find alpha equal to 227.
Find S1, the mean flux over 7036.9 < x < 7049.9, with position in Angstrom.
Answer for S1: 222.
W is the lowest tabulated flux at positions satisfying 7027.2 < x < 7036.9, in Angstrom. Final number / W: 217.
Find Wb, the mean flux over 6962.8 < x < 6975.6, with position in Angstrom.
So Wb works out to 225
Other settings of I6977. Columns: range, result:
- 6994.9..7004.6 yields 221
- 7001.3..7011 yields 218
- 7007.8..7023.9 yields 220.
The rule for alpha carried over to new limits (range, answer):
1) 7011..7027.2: 223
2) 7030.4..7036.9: 220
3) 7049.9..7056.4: 224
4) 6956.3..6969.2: 228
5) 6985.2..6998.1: 226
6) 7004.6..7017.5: 221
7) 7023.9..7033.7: 218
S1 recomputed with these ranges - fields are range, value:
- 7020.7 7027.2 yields 219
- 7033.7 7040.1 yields 219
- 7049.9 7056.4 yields 222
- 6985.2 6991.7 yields 224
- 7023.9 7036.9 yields 217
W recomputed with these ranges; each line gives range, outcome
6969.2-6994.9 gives 222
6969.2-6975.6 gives 224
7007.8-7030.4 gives 215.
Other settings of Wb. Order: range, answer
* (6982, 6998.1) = 224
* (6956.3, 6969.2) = 226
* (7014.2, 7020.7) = 218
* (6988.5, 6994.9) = 226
